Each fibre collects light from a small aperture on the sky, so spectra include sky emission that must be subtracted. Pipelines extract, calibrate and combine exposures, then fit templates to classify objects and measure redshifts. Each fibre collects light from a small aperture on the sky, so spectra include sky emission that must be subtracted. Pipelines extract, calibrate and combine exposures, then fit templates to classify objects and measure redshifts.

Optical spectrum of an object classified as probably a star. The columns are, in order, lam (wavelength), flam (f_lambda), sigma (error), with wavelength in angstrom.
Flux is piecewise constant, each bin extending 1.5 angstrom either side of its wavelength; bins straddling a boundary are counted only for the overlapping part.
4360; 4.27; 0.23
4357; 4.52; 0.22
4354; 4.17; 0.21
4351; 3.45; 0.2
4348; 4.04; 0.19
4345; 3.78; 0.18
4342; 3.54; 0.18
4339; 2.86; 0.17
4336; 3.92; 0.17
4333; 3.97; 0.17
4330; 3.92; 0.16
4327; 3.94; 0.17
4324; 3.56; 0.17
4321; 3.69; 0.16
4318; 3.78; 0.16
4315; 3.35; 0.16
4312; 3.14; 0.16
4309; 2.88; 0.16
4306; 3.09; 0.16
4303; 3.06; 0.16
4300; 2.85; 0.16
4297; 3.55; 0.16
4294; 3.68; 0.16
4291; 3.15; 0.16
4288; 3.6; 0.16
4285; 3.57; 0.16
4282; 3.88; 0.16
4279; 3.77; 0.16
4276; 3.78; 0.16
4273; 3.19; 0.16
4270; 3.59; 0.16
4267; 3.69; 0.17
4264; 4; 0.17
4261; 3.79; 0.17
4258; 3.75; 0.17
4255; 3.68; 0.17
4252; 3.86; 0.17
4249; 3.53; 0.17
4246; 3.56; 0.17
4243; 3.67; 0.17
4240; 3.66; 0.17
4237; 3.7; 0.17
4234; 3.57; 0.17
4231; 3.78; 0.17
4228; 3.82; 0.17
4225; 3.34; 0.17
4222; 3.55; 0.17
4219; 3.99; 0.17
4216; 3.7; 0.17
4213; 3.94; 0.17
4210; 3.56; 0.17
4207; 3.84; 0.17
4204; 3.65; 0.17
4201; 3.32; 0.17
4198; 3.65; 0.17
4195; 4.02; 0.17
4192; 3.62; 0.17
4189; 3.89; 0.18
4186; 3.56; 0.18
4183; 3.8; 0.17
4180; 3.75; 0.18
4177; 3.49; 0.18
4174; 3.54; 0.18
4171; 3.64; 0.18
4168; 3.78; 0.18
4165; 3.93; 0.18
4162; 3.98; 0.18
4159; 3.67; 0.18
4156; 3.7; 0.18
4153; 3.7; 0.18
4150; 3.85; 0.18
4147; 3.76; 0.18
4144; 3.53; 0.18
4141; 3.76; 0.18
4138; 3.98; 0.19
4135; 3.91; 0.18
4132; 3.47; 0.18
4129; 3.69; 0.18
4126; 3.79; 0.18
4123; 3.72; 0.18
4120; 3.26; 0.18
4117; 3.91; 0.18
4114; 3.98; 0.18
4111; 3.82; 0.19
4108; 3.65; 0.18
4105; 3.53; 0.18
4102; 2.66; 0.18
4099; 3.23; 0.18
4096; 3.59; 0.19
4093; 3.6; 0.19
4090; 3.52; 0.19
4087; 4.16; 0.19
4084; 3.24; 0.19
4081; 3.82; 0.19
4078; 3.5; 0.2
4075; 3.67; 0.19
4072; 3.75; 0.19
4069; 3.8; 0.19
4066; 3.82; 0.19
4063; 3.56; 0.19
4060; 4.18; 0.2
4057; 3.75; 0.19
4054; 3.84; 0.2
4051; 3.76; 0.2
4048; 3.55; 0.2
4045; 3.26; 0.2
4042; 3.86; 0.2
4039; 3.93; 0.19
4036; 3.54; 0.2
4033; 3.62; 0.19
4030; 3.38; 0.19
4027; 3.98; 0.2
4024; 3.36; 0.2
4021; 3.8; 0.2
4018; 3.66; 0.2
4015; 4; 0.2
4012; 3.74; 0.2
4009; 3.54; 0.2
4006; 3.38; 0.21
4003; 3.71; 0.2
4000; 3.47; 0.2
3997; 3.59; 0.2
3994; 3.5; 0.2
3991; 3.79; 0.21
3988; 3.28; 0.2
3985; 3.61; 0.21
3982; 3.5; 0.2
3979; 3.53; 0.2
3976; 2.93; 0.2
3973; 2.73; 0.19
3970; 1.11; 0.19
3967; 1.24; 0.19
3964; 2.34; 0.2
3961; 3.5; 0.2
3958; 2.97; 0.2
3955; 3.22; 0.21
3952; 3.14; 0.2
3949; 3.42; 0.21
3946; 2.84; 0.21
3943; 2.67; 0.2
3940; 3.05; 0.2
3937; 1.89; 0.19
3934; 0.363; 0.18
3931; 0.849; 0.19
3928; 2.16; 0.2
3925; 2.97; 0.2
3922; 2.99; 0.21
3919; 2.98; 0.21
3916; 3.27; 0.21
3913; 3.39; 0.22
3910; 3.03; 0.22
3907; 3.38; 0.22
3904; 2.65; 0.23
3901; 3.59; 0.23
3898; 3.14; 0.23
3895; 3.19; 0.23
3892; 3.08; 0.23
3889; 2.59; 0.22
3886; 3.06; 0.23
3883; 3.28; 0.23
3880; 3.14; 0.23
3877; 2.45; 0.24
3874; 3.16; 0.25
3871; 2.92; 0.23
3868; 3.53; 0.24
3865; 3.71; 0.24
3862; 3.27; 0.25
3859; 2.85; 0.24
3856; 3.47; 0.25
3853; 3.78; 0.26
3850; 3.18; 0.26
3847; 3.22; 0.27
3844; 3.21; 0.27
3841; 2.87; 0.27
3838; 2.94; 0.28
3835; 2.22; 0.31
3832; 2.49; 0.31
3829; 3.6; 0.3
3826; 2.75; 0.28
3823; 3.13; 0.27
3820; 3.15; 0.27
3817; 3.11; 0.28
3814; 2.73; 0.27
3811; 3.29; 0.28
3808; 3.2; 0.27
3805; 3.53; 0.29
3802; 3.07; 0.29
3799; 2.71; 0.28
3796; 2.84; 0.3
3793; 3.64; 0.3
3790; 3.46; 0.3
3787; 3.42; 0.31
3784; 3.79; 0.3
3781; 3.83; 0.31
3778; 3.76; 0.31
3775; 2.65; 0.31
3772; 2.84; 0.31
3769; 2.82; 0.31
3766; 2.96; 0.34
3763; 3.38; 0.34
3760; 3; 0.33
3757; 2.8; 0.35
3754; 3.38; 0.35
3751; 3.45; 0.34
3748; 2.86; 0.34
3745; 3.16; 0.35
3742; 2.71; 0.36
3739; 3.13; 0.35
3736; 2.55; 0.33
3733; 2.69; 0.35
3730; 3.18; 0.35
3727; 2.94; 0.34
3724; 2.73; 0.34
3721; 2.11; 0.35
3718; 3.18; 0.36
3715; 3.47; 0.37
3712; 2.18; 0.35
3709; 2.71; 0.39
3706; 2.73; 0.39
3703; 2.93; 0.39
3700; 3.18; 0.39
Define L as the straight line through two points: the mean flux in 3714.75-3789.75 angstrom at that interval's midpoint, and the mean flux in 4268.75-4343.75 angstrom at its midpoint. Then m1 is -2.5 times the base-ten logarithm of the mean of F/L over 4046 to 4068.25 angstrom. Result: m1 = -0.14 mag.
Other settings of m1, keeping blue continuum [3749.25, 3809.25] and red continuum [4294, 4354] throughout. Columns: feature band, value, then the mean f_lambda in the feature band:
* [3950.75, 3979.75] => 0.25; 2.64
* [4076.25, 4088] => -0.08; 3.66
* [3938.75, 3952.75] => 0.10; 3.02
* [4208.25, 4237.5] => -0.07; 3.7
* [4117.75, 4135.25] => -0.07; 3.63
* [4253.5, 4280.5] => -0.06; 3.69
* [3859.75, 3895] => 0.06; 3.11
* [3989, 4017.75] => -0.09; 3.63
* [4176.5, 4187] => -0.07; 3.67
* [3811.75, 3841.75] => 0.12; 2.91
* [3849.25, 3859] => -0.05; 3.4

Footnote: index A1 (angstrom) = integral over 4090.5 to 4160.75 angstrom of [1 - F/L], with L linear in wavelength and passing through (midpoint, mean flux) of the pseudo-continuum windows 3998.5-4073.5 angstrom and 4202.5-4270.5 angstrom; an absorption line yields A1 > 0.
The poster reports 1.1 angstrom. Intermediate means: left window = 3.69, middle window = 3.64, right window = 3.71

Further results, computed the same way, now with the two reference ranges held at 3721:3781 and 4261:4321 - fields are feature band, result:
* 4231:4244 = -0.9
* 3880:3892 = 0.4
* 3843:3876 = -2.1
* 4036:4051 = -1.8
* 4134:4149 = -2.0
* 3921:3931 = 2.3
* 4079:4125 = -3.9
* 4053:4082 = -4.4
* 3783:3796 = -1.9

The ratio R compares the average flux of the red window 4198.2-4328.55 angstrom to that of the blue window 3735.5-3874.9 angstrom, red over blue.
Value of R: 1.1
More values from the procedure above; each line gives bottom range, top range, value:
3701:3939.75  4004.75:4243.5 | 1.23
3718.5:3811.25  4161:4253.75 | 1.20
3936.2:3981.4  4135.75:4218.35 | 1.36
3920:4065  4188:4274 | 1.16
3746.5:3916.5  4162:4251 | 1.17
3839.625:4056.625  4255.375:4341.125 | 1.13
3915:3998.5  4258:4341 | 1.28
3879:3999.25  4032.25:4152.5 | 1.28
